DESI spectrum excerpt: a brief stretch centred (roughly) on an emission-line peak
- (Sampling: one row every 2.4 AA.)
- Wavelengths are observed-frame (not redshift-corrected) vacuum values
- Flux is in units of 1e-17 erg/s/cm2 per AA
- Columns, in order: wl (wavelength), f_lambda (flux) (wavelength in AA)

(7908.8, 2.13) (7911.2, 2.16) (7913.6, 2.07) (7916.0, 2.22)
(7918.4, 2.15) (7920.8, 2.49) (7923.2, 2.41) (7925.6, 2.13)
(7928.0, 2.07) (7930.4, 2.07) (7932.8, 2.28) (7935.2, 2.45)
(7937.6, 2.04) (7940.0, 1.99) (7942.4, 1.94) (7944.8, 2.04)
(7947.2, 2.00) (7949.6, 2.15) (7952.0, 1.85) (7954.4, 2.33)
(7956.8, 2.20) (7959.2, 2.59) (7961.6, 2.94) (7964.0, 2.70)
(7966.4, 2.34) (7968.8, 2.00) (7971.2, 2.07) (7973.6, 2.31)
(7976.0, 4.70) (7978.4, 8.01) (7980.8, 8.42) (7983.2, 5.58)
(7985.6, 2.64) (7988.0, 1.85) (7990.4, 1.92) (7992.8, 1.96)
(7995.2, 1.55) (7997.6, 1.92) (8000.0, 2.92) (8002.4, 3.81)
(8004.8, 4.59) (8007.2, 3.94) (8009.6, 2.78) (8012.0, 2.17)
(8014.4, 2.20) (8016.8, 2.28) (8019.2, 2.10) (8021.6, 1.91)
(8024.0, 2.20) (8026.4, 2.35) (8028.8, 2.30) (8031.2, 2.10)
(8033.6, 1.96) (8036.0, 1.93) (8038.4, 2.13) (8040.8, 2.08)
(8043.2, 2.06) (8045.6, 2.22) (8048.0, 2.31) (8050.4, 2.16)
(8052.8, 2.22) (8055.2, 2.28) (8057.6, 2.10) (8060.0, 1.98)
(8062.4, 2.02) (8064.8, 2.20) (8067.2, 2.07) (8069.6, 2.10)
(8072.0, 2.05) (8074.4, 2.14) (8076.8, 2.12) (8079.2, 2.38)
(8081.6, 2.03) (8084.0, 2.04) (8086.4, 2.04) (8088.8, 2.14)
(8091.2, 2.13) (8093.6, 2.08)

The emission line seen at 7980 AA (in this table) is H-alpha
